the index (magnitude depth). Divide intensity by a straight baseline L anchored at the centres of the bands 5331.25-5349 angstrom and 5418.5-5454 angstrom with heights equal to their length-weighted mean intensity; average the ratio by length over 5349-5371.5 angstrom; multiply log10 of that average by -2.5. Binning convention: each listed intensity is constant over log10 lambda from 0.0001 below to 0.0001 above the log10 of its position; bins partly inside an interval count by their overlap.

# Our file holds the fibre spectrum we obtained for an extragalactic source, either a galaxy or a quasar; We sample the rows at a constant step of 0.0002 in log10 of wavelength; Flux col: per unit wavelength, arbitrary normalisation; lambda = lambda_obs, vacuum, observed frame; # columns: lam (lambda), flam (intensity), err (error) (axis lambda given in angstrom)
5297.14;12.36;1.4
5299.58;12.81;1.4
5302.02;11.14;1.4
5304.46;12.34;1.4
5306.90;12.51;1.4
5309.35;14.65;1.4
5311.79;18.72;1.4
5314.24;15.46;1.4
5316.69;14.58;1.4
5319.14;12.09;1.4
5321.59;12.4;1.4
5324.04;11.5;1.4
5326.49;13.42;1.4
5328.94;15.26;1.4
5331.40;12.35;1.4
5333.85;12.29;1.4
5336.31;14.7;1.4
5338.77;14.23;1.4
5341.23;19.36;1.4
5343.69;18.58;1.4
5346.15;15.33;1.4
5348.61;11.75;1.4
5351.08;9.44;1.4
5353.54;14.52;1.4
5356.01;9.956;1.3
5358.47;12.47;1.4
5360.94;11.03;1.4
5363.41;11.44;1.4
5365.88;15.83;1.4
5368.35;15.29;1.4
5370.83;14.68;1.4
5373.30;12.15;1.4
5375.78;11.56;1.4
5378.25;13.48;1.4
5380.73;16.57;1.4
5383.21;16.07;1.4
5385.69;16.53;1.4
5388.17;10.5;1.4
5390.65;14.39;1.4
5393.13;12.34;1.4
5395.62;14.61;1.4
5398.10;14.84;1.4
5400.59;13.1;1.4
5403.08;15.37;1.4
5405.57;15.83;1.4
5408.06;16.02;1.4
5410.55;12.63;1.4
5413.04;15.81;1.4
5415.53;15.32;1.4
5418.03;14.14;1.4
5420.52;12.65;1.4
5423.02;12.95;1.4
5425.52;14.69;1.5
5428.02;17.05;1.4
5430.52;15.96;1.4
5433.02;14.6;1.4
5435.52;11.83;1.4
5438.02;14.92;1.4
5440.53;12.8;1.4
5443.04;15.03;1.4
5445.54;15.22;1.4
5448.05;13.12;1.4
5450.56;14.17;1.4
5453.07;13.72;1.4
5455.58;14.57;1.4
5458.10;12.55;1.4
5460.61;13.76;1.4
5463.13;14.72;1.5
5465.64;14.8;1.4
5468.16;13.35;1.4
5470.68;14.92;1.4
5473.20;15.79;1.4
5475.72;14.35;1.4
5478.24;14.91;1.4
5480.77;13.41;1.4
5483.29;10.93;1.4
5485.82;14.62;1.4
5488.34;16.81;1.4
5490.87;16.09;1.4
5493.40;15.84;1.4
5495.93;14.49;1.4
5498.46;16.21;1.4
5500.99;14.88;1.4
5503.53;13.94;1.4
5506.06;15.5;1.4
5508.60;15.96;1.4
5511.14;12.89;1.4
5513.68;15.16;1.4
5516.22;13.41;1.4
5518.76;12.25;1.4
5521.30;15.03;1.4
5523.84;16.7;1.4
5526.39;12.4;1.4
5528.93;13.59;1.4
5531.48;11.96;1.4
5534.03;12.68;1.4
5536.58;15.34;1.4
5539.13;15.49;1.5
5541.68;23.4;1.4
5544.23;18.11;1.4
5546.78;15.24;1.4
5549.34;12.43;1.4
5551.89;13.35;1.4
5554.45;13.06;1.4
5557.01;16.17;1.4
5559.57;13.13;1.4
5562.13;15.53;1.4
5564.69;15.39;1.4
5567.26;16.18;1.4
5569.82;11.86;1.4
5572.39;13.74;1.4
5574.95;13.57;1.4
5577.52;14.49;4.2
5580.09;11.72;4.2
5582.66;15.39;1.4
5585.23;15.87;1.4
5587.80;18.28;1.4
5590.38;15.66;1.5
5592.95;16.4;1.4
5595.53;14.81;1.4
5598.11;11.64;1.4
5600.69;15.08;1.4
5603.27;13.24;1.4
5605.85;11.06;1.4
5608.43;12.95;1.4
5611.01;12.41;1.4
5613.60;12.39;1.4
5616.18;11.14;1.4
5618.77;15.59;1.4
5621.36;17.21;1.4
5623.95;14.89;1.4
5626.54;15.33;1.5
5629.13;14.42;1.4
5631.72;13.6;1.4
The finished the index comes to 0.18 mag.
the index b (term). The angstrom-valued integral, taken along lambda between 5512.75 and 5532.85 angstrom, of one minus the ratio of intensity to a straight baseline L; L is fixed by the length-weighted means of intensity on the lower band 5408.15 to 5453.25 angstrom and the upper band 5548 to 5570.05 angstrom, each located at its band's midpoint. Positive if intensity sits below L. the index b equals 0.7 angstrom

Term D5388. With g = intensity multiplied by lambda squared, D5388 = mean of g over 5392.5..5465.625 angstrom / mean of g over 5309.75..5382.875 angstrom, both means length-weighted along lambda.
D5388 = 1.1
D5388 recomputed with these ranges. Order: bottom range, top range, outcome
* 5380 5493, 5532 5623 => 1.06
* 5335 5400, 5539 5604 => 1.16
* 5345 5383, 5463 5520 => 1.16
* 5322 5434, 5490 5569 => 1.12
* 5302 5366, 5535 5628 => 1.18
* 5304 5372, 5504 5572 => 1.14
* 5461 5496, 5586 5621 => 1.00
